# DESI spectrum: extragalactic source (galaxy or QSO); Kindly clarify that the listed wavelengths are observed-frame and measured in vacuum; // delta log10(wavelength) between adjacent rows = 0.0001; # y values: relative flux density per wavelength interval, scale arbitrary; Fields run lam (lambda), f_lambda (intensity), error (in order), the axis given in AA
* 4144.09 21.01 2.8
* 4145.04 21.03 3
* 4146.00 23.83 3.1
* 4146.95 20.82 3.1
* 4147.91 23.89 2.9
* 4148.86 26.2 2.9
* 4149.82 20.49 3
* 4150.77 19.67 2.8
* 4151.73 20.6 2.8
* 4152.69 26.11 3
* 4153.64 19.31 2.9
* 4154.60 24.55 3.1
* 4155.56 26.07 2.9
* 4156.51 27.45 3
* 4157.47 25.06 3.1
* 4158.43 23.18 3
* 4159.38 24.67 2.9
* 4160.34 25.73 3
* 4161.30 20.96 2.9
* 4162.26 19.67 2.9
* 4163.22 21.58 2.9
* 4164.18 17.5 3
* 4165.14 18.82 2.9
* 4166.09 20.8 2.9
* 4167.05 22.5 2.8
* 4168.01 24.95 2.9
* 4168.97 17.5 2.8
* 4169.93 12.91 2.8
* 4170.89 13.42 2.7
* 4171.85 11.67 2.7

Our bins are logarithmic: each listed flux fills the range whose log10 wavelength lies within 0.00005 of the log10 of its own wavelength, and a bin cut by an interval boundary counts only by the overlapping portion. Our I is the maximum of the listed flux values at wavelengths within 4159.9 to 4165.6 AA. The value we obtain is 25.73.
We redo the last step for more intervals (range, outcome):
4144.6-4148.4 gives 23.89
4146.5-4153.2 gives 26.2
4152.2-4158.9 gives 27.45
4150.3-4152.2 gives 20.6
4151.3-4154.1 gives 26.11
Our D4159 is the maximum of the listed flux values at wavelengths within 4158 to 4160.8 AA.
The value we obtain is 25.73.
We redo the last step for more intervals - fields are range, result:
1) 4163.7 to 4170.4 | 24.95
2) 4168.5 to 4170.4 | 17.5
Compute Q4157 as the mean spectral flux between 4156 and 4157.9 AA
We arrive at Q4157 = 26.3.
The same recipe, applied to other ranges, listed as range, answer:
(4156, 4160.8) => 25.3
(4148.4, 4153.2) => 22.6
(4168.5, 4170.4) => 15.2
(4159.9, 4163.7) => 21.9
